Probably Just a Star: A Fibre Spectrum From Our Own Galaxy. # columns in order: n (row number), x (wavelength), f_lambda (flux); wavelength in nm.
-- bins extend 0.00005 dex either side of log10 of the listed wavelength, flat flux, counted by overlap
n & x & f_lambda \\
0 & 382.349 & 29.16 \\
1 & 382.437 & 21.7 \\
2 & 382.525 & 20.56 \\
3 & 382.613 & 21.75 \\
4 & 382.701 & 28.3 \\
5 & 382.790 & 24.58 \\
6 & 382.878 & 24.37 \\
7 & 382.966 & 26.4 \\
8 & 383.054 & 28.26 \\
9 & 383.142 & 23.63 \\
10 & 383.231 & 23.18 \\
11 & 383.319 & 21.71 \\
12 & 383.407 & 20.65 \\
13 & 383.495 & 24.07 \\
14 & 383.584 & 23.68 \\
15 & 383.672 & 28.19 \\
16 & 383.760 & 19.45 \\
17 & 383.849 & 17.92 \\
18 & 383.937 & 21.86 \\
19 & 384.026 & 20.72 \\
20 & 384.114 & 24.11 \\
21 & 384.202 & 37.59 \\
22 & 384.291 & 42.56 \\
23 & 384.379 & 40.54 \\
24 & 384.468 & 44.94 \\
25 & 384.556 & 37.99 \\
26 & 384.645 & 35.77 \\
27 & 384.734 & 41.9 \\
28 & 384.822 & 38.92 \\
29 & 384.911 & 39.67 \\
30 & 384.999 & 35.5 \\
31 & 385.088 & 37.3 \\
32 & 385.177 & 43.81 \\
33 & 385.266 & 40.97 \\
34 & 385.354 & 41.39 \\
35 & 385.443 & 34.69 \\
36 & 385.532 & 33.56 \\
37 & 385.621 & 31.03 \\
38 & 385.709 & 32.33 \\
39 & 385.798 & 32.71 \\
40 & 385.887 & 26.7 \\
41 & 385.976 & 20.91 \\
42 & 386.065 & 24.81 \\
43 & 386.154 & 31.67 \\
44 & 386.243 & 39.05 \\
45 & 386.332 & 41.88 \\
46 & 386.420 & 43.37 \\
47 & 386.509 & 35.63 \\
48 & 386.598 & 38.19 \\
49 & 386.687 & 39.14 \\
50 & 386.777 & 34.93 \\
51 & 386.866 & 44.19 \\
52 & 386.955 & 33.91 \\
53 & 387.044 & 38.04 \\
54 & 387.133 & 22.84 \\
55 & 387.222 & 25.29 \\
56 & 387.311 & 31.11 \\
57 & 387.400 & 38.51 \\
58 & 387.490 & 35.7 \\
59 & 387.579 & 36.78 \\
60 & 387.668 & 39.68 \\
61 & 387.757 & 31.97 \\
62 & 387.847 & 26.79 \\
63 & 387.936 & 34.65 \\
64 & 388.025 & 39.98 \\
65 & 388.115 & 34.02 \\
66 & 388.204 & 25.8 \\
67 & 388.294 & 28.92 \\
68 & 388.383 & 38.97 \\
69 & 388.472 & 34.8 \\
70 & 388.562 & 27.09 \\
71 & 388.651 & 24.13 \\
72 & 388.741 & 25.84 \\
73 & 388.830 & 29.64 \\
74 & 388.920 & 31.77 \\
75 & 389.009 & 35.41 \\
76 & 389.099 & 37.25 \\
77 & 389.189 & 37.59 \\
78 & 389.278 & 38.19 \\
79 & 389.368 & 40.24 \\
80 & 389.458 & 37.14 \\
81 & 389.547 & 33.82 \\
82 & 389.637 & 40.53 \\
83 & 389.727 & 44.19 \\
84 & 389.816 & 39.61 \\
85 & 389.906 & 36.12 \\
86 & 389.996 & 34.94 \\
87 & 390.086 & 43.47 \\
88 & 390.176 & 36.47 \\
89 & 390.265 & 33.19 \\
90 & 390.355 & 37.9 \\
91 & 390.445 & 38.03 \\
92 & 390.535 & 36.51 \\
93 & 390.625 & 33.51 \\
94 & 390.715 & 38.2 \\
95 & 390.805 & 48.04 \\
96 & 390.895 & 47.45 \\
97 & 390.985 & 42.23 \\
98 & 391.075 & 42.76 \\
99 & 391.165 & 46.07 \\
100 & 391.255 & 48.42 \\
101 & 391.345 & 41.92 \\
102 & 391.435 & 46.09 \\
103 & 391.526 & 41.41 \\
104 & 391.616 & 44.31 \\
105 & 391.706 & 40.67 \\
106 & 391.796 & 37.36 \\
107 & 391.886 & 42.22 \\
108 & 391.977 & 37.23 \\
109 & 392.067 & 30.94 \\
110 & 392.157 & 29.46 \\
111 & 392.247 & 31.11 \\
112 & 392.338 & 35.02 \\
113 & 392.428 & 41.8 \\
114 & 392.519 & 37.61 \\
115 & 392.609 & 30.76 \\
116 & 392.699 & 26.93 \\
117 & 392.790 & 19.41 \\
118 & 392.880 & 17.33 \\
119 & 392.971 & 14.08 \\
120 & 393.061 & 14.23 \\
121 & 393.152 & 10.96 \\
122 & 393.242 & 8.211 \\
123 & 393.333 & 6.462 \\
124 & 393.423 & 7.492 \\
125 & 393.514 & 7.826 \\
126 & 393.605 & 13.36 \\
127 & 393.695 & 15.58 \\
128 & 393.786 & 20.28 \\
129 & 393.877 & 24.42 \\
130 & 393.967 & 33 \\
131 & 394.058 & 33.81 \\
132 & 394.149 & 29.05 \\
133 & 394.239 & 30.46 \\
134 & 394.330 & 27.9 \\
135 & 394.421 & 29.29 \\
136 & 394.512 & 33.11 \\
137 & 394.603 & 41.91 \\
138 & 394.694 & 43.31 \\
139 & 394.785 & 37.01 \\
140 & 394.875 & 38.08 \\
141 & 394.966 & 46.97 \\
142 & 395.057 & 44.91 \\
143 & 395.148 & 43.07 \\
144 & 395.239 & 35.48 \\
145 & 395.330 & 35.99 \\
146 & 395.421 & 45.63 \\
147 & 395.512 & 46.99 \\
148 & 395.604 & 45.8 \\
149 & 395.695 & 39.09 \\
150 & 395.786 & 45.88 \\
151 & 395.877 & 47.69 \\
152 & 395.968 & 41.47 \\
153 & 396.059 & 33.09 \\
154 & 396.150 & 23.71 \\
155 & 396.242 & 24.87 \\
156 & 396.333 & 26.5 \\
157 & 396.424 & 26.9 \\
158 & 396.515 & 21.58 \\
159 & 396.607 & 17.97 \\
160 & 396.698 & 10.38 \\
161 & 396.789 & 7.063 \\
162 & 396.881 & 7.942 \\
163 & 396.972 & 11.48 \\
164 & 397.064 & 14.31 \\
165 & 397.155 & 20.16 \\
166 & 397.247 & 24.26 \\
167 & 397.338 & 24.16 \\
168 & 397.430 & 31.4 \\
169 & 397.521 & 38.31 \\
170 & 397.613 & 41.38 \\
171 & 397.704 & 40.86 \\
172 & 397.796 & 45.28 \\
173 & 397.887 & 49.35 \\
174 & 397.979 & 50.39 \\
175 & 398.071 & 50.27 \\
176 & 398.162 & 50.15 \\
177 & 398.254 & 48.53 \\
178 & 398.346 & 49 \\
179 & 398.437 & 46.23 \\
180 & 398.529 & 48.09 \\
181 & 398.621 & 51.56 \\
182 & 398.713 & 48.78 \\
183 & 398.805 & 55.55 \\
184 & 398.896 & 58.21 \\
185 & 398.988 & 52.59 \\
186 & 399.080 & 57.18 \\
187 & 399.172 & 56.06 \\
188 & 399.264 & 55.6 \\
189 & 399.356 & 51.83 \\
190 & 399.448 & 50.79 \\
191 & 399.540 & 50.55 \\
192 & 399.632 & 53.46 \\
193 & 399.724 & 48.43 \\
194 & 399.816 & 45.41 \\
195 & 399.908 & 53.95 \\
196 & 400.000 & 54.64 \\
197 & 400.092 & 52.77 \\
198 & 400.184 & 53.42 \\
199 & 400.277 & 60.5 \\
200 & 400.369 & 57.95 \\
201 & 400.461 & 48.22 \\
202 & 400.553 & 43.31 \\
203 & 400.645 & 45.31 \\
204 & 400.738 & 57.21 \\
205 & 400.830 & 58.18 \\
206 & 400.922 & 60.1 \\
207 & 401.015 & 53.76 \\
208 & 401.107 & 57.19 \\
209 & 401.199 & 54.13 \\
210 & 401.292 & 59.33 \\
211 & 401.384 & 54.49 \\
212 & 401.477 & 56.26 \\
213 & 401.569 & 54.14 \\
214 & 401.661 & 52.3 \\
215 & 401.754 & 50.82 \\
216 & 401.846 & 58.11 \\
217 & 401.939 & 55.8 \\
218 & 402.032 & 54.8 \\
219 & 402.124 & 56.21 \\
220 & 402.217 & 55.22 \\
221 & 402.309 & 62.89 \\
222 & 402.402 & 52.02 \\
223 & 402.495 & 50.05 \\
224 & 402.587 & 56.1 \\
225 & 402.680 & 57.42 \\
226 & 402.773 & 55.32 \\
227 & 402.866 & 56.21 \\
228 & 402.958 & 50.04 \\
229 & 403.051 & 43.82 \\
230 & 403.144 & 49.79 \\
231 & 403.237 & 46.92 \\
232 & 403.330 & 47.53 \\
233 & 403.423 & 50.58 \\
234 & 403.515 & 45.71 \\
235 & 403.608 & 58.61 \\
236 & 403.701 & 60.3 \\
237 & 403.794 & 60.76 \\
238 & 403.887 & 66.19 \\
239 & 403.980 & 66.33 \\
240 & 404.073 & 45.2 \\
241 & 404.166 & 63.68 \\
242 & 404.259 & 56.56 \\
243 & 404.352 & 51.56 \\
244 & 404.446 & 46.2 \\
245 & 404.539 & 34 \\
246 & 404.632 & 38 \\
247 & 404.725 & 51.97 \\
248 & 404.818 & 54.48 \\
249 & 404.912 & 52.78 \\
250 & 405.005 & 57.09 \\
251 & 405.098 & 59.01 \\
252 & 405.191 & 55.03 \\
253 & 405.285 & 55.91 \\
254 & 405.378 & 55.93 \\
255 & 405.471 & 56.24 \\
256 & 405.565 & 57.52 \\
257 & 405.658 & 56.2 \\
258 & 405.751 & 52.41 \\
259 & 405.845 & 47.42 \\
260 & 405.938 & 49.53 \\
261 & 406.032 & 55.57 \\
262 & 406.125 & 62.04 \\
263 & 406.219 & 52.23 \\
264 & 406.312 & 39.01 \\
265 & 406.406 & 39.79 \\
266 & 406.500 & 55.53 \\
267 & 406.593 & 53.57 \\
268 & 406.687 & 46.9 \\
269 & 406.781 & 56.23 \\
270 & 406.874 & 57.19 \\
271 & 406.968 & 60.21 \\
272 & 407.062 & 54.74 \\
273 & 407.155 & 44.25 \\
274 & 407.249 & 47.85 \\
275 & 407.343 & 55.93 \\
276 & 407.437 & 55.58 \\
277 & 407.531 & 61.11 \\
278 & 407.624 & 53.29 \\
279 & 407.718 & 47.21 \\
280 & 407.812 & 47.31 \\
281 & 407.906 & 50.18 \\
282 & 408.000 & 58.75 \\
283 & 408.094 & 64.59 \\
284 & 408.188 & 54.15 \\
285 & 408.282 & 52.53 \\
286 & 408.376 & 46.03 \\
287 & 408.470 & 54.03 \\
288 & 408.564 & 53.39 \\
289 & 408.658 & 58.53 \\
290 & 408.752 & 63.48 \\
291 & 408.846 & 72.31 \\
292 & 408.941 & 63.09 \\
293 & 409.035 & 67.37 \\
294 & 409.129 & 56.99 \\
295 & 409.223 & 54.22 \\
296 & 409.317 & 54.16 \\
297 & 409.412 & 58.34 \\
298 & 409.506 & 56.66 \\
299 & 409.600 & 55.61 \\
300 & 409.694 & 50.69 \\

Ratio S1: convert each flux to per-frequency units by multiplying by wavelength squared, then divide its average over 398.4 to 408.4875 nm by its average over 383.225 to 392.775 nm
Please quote 1.64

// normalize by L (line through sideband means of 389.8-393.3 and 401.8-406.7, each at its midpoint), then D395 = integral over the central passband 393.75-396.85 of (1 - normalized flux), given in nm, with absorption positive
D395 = 0.53 nm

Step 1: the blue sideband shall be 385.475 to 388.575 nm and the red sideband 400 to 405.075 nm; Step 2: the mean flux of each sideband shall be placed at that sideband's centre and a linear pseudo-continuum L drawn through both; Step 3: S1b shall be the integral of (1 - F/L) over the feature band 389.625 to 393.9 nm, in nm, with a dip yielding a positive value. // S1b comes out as 0.781 nm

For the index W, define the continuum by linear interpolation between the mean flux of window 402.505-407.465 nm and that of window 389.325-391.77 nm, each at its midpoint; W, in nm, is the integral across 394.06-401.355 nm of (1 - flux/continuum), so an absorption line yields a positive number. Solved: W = 0.76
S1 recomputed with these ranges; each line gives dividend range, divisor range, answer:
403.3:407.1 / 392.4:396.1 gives 1.85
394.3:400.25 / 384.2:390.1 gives 1.20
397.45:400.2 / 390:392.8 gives 1.35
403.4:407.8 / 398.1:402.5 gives 1.02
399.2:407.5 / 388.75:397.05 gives 1.73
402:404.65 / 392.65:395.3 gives 2.13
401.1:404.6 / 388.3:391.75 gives 1.51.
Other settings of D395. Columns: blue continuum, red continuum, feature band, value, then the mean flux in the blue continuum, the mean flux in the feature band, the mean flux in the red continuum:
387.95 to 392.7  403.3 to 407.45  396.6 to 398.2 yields 0.53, 37.1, 29.9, 53.1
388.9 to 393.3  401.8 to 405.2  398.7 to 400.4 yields -0.21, 35.4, 53.6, 53.6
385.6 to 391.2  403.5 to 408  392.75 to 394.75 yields 0.93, 35.4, 22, 53.2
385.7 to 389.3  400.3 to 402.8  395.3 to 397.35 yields 0.82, 33.4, 27.9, 54.7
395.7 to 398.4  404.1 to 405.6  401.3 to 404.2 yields -0.47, 32.1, 54.7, 52.7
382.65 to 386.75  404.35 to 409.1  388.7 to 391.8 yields -0.14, 31.9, 39.1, 53.7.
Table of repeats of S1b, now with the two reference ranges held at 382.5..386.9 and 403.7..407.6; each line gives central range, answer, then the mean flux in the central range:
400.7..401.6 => -0.14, 56.5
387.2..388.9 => 0.15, 32.2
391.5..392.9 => 0.19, 34.2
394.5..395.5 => 0.03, 41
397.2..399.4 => -0.04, 46.9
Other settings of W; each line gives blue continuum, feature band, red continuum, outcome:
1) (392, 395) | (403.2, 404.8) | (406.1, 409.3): -0.177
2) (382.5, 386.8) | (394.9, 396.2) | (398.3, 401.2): 0.161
